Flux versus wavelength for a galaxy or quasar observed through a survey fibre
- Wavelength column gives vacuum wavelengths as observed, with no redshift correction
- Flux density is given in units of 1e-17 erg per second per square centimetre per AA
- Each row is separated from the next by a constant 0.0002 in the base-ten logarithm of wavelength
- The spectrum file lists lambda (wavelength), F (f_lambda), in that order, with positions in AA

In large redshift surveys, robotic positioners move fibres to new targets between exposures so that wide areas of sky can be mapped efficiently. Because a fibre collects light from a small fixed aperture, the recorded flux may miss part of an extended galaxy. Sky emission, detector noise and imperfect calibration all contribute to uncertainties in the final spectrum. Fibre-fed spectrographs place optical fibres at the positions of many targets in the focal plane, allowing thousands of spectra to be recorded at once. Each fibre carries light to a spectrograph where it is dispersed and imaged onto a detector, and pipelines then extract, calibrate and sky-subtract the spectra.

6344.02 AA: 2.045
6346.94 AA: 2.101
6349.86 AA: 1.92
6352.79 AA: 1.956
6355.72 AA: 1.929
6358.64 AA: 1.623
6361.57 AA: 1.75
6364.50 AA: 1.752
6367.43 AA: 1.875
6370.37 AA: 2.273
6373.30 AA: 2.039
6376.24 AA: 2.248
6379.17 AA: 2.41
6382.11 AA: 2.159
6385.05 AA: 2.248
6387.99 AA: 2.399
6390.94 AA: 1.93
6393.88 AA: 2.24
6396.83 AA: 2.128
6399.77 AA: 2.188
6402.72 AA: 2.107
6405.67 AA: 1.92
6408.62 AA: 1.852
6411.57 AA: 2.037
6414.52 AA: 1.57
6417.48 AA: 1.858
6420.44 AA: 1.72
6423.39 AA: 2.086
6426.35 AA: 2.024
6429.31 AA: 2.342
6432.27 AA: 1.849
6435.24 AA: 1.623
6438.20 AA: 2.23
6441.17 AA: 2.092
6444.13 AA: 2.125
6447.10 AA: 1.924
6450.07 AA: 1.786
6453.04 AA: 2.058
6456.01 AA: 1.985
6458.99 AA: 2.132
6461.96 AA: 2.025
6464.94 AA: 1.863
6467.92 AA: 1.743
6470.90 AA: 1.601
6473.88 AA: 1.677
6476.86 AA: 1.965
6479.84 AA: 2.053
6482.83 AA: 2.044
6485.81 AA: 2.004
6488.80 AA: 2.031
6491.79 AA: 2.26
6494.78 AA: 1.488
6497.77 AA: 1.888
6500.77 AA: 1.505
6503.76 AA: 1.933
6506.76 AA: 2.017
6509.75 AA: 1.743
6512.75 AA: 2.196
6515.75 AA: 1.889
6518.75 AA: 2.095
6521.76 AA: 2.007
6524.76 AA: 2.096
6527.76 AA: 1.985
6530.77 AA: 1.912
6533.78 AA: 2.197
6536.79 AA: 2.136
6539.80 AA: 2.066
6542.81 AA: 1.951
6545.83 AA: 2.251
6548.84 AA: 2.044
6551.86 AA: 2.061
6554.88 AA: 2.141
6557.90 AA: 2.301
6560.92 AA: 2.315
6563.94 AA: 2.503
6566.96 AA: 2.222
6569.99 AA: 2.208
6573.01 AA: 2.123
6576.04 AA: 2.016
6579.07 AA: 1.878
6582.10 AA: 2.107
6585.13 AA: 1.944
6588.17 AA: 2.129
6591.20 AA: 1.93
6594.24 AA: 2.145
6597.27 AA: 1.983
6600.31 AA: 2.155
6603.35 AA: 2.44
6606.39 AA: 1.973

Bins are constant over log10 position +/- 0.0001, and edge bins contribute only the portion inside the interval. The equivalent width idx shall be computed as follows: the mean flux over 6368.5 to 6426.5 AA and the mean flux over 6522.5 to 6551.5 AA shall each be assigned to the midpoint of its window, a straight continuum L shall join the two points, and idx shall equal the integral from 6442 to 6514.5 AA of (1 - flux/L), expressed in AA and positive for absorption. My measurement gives 5.25 AA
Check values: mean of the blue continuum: 2.07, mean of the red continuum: 2.07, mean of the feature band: 1.92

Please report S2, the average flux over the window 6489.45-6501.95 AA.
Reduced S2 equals 1.81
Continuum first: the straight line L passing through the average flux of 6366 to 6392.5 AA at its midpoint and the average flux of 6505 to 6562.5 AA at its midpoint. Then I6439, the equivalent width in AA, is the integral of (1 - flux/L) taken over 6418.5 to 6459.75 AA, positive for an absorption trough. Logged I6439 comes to 2.7 AA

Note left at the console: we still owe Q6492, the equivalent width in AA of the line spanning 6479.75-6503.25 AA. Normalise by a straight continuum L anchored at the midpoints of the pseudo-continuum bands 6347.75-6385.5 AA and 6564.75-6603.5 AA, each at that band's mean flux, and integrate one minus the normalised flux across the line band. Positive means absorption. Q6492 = 1.79 AA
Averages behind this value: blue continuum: 2.01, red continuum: 2.09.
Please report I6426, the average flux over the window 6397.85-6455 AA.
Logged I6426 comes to 1.97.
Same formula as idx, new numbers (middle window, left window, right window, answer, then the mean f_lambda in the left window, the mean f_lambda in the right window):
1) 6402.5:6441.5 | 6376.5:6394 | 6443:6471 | 2.6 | 2.23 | 1.94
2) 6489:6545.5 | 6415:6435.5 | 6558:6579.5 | 3.6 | 1.93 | 2.2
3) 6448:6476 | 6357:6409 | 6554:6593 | 2.9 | 2.07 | 2.14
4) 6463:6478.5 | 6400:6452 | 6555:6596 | 1.8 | 1.96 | 2.14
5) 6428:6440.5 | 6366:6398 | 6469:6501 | 0.1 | 2.18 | 1.88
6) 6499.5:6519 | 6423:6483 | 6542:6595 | 1.3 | 1.96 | 2.13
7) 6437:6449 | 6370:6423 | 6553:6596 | 0.1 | 2.07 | 2.14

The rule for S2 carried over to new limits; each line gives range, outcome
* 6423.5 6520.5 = 1.95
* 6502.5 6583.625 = 2.09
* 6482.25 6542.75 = 1.97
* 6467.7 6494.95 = 1.91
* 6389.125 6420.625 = 1.97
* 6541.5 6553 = 2.08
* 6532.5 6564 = 2.16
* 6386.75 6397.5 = 2.17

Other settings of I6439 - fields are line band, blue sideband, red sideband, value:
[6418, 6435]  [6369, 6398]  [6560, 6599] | 1.70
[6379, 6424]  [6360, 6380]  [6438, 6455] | -0.27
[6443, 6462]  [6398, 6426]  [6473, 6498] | -0.61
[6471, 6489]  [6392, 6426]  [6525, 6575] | 1.16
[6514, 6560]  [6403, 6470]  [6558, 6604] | 0.04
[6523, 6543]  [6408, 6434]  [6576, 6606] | -0.32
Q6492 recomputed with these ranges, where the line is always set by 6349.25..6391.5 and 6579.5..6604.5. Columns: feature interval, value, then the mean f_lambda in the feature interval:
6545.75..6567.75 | -1.6 AA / 2.23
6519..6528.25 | 0.1 AA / 2.04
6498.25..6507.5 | 1.2 AA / 1.81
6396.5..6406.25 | -0.2 AA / 2.1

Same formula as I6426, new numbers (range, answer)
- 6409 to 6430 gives 1.93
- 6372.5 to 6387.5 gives 2.24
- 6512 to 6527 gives 2.05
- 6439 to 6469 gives 1.98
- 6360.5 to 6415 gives 2.07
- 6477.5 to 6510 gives 1.91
